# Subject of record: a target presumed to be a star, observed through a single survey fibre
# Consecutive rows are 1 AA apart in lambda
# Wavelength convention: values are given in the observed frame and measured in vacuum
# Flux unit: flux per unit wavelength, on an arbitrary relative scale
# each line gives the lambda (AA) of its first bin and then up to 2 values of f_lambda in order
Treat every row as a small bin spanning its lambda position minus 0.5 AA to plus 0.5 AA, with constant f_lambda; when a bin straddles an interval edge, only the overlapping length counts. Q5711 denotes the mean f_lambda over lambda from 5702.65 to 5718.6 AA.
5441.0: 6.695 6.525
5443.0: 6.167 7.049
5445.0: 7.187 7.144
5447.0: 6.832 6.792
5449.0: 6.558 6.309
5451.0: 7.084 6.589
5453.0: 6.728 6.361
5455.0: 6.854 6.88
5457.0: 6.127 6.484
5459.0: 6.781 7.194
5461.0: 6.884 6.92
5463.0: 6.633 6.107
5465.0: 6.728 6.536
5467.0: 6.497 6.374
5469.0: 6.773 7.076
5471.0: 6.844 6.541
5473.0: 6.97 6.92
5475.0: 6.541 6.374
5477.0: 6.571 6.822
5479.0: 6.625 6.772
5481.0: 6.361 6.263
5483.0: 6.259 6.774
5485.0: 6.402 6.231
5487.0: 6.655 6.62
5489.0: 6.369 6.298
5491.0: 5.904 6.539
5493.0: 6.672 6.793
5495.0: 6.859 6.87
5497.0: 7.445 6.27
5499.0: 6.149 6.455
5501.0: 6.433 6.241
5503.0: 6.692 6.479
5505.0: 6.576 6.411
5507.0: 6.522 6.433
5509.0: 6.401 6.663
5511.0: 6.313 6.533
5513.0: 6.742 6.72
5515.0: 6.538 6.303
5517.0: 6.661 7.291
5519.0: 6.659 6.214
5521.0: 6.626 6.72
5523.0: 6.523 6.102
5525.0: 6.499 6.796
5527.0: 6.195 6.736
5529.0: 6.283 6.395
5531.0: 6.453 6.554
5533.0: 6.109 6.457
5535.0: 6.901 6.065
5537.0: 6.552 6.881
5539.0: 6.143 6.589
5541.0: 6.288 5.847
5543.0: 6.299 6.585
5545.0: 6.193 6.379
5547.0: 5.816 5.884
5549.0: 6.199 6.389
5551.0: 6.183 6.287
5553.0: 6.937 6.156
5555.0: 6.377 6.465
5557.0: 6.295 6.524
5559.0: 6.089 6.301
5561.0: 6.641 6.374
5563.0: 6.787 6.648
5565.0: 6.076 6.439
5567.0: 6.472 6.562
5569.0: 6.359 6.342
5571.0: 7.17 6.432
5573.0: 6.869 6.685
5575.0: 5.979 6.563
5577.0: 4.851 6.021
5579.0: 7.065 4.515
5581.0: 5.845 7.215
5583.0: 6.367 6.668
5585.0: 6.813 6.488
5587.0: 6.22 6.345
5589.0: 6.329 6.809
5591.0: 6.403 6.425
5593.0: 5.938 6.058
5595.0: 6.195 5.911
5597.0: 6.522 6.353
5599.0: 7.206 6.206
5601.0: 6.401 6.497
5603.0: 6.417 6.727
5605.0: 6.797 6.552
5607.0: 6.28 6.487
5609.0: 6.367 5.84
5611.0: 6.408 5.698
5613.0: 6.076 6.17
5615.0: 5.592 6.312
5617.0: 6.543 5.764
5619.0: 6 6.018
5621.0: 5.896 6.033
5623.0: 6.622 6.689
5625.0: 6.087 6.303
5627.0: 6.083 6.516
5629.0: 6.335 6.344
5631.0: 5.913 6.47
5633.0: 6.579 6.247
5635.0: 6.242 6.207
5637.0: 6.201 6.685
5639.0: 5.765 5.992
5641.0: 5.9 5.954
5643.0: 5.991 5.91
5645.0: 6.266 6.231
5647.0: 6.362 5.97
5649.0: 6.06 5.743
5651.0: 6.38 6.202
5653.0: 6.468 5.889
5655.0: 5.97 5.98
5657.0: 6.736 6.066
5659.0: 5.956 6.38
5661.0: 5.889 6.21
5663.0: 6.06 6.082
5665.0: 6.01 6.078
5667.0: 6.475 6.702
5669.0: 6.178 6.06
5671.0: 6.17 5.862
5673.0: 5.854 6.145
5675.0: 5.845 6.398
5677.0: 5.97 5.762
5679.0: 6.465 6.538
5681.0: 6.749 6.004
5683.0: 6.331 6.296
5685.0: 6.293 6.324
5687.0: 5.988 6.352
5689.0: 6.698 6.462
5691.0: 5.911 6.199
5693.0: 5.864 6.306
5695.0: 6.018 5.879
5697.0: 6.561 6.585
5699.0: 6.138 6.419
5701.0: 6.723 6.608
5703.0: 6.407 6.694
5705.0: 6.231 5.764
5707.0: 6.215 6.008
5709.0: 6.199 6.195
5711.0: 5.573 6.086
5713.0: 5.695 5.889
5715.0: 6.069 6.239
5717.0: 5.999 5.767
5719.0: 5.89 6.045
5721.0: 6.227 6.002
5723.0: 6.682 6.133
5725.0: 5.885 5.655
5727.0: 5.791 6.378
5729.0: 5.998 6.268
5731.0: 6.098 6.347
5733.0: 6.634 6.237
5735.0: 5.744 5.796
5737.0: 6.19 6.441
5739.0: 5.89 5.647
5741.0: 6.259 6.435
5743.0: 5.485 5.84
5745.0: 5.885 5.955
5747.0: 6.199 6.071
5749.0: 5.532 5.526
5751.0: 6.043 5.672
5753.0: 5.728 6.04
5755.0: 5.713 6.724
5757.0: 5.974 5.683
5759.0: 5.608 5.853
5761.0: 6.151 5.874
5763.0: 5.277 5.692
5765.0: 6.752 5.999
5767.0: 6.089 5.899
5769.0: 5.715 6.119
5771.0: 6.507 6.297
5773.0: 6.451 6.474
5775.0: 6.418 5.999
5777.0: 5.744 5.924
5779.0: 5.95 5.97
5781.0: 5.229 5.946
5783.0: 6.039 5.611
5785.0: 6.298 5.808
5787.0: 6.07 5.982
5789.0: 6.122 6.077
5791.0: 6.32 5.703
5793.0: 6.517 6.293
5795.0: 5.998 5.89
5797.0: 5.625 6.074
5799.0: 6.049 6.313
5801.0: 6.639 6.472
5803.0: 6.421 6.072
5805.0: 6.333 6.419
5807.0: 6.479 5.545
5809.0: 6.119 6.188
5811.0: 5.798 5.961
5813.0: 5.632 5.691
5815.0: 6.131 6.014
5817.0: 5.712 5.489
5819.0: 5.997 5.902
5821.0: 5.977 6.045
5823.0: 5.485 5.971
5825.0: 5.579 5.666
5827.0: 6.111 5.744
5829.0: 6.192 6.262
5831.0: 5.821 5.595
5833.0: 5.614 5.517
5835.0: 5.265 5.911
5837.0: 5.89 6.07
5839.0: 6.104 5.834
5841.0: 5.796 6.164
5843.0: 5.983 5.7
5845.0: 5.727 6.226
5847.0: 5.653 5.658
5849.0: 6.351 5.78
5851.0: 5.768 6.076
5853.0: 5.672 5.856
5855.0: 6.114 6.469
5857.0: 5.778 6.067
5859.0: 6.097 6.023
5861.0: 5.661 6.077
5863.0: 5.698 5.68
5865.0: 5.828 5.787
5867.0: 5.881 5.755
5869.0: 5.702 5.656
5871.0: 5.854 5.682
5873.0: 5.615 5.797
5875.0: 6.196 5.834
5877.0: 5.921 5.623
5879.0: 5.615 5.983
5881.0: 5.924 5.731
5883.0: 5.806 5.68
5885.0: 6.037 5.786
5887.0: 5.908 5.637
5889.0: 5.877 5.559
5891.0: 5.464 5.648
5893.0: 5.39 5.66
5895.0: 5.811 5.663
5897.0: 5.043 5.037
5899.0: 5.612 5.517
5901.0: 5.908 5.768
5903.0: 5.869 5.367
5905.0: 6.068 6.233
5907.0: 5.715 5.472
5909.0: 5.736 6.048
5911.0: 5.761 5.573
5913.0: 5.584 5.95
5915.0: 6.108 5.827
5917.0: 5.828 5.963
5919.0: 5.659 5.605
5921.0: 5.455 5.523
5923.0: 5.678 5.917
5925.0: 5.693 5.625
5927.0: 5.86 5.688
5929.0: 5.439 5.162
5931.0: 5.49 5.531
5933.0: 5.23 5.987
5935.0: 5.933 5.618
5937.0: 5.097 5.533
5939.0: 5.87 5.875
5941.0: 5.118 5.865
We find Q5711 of 6.06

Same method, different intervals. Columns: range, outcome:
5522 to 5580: 6.37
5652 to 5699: 6.2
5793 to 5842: 5.96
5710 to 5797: 6.01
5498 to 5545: 6.47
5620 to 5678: 6.16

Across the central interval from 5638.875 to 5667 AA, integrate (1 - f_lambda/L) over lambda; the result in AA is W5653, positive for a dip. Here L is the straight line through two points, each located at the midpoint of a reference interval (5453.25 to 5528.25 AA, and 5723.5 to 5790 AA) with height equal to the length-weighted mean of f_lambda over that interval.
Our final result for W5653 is 0.6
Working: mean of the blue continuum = 6.58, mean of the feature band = 6.1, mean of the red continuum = 6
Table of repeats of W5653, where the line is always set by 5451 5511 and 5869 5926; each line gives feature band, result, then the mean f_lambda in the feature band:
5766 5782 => -0.2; 6.05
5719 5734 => -0.2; 6.15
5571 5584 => 0.3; 6.26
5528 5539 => 0.0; 6.46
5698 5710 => -0.4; 6.32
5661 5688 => 0.0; 6.18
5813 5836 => 0.3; 5.81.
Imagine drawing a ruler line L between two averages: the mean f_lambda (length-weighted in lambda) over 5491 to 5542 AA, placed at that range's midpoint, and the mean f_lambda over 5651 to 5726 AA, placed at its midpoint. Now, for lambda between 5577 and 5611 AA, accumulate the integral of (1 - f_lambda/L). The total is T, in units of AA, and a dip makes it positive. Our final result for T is 0.08 AA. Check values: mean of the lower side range 6.52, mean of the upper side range 6.17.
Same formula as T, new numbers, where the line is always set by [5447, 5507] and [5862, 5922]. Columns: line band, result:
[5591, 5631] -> 0.32 AA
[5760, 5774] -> -0.17 AA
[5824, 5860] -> -0.32 AA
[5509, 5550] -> 0.31 AA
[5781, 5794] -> -0.14 AA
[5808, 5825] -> 0.09 AA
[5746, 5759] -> 0.28 AA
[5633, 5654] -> 0.37 AA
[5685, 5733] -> -0.38 AA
